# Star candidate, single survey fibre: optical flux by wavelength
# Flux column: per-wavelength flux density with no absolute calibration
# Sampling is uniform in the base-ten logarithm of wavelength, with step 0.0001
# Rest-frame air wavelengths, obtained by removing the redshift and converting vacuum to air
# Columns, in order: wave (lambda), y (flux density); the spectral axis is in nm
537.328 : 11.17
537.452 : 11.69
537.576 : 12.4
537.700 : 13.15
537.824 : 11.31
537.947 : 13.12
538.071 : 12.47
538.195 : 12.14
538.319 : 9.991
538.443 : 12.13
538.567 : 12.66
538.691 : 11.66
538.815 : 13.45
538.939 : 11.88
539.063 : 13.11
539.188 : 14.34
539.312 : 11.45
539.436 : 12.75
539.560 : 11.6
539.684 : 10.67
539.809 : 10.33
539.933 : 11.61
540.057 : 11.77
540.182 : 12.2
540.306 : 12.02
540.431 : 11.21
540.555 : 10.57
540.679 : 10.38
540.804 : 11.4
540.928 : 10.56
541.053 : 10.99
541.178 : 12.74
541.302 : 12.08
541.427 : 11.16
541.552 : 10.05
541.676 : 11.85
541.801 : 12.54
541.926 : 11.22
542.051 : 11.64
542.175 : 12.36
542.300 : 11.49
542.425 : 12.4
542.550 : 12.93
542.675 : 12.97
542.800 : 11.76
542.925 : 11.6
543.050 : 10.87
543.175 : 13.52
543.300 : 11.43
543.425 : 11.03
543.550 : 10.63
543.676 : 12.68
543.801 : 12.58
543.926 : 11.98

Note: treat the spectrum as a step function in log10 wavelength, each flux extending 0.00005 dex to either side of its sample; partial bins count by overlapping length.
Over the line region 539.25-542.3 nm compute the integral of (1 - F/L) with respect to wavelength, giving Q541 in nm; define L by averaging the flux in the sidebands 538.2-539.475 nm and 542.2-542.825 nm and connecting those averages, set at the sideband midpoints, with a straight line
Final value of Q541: 0.21 nm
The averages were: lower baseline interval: 12.3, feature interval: 11.5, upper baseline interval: 12.3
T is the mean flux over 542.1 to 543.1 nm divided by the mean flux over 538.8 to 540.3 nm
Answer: 1.0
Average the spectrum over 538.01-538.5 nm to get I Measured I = 11.7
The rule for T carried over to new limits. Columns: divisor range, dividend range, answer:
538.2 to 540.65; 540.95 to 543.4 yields 1.00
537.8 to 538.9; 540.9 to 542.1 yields 0.95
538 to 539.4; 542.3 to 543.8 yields 0.97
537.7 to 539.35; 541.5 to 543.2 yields 0.97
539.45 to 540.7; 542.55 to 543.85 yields 1.05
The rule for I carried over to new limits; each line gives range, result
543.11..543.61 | 11.7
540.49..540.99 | 10.8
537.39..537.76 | 12.4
